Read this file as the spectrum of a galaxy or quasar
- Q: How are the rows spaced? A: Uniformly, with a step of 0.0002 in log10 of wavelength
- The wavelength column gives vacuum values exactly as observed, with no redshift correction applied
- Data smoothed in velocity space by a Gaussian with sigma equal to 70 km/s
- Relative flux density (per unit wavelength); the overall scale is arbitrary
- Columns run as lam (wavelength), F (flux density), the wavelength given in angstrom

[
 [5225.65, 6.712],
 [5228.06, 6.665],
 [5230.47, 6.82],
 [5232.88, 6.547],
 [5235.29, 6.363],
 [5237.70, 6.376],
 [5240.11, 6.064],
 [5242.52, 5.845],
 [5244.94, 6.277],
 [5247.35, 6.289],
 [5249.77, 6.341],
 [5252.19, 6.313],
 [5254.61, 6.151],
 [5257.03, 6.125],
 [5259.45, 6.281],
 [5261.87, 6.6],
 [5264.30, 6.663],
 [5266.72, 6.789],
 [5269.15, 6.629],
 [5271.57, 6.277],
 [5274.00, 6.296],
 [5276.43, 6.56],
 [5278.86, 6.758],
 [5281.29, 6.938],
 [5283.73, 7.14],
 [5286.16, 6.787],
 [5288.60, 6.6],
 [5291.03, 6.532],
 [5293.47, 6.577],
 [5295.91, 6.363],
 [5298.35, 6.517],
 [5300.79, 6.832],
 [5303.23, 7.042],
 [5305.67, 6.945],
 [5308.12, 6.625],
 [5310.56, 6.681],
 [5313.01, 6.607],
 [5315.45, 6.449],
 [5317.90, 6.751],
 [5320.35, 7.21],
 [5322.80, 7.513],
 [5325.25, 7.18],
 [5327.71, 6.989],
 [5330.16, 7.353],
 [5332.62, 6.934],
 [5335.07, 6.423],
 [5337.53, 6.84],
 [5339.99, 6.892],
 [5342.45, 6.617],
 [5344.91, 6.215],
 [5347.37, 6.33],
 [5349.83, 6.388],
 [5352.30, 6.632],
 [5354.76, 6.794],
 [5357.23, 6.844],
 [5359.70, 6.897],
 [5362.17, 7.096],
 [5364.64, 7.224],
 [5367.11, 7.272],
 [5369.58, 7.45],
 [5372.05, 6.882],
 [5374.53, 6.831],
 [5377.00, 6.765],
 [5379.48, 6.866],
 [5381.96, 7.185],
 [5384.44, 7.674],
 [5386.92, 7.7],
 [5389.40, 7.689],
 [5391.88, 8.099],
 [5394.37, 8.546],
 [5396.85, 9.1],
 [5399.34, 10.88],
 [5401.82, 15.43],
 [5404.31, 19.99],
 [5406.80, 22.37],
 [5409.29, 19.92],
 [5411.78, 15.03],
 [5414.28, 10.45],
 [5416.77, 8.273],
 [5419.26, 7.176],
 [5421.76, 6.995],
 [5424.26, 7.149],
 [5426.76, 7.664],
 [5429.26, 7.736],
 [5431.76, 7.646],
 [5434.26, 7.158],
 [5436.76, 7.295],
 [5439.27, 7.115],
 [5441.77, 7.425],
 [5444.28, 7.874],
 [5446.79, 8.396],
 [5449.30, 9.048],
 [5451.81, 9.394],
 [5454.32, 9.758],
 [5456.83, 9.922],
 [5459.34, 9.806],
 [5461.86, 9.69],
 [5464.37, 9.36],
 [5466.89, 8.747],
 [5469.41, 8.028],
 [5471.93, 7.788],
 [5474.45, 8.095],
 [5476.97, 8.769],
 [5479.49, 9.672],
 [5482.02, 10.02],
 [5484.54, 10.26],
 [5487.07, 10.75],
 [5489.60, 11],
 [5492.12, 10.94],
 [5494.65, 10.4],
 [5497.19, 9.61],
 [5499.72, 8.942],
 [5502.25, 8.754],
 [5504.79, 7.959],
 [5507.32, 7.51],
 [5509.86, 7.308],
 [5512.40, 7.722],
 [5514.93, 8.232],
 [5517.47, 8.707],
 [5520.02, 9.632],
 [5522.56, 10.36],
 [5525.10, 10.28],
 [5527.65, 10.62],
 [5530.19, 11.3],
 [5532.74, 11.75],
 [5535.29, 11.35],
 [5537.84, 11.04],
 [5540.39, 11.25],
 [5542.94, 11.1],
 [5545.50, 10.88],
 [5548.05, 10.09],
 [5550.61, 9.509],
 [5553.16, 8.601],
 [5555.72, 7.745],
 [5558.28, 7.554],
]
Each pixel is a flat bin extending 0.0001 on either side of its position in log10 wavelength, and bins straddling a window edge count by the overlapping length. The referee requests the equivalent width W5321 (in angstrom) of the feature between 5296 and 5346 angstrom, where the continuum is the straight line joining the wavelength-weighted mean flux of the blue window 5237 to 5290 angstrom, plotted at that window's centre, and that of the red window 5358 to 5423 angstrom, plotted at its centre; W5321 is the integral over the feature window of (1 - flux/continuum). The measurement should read 7.2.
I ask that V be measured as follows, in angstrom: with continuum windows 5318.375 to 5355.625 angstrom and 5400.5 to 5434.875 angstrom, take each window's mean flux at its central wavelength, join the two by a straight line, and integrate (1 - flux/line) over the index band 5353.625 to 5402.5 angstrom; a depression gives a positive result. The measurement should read 7.71 angstrom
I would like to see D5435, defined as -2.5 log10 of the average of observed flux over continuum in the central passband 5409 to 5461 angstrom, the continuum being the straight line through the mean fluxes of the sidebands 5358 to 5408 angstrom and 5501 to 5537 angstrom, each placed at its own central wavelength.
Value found 0.06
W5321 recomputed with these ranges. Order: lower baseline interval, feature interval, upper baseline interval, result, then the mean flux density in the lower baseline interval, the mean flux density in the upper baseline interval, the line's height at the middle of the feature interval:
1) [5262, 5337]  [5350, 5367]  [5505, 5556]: 1.41 angstrom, 6.76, 9.75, 7.53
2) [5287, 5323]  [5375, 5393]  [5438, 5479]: 0.84 angstrom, 6.73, 8.72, 7.75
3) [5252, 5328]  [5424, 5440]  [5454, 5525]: 2.01 angstrom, 6.68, 9.22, 8.48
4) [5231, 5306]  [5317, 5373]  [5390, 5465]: 9.08 angstrom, 6.51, 10.1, 8.25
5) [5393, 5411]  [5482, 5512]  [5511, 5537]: 4.81 angstrom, 15.1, 10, 11.1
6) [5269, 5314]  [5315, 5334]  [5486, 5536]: 0.13 angstrom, 6.67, 9.63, 7.12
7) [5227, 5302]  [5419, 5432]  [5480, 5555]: 1.86 angstrom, 6.49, 9.84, 8.62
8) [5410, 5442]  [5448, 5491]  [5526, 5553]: -0.33 angstrom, 8.46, 10.8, 9.35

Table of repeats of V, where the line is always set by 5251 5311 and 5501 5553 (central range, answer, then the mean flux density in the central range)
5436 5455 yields 0.96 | 8.27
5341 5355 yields 1.83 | 6.48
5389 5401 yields -1.66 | 9.18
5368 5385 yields 1.63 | 7.07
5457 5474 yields 0.05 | 8.93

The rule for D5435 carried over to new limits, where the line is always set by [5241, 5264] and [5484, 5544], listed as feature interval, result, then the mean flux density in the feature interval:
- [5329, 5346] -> 0.10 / 6.75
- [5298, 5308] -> 0.02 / 6.84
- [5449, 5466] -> -0.06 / 9.58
